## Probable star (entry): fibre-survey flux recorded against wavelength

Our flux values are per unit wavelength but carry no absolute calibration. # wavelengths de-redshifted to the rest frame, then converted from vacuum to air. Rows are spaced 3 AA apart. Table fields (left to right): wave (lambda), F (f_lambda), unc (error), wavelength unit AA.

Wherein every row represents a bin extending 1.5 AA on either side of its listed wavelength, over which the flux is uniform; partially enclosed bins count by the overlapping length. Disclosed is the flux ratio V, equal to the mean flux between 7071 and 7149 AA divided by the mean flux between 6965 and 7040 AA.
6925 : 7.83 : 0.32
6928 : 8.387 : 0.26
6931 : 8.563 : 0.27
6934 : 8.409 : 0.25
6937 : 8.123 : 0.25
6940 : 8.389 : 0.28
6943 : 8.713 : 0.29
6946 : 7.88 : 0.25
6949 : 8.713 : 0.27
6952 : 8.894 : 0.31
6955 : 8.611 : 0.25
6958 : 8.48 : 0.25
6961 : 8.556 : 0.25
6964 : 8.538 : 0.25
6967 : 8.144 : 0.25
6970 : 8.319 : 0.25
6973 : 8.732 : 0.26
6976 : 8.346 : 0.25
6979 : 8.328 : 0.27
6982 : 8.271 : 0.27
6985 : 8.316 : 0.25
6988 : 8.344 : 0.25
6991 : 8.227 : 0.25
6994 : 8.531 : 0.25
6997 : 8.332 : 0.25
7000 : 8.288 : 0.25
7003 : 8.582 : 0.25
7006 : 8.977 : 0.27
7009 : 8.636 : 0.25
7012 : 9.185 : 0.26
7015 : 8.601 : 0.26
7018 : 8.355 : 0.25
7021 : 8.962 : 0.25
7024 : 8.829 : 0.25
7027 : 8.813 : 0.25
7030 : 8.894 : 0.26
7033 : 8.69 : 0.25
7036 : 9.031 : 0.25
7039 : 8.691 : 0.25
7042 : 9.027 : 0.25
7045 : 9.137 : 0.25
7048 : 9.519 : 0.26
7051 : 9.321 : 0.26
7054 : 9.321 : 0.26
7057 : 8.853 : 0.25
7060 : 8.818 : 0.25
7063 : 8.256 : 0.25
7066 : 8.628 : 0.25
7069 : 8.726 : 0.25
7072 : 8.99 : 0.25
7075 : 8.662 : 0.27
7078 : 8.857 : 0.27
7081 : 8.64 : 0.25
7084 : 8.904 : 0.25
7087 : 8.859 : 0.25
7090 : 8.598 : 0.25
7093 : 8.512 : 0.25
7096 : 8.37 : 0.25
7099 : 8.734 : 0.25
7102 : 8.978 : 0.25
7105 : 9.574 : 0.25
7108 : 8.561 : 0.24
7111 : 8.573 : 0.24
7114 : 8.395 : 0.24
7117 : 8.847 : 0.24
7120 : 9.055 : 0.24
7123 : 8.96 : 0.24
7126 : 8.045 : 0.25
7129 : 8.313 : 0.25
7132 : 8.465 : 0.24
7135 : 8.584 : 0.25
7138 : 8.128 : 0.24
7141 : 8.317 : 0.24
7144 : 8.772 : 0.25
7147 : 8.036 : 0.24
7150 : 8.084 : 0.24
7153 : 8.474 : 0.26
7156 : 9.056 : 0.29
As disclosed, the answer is 1.01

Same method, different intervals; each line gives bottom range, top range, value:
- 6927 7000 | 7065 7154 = 1.02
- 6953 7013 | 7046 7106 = 1.04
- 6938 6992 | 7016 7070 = 1.05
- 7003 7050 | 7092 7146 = 0.97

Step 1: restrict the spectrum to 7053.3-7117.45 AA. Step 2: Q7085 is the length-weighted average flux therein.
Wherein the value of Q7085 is 8.75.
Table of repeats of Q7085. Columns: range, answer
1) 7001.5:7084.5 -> 8.85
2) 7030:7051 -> 9.03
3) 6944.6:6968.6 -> 8.48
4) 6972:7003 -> 8.38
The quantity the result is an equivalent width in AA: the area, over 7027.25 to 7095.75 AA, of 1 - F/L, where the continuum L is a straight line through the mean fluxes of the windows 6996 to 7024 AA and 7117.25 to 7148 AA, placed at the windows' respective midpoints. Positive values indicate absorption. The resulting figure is -2.03 AA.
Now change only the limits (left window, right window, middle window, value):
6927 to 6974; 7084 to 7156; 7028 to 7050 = -1.2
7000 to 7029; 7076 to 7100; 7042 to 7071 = -0.8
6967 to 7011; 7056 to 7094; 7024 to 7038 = -0.4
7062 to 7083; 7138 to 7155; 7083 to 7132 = -1.0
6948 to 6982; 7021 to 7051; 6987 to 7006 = 0.6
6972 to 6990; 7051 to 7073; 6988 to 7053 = -1.4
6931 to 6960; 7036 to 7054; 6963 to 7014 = 1.7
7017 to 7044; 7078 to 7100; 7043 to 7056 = -0.8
